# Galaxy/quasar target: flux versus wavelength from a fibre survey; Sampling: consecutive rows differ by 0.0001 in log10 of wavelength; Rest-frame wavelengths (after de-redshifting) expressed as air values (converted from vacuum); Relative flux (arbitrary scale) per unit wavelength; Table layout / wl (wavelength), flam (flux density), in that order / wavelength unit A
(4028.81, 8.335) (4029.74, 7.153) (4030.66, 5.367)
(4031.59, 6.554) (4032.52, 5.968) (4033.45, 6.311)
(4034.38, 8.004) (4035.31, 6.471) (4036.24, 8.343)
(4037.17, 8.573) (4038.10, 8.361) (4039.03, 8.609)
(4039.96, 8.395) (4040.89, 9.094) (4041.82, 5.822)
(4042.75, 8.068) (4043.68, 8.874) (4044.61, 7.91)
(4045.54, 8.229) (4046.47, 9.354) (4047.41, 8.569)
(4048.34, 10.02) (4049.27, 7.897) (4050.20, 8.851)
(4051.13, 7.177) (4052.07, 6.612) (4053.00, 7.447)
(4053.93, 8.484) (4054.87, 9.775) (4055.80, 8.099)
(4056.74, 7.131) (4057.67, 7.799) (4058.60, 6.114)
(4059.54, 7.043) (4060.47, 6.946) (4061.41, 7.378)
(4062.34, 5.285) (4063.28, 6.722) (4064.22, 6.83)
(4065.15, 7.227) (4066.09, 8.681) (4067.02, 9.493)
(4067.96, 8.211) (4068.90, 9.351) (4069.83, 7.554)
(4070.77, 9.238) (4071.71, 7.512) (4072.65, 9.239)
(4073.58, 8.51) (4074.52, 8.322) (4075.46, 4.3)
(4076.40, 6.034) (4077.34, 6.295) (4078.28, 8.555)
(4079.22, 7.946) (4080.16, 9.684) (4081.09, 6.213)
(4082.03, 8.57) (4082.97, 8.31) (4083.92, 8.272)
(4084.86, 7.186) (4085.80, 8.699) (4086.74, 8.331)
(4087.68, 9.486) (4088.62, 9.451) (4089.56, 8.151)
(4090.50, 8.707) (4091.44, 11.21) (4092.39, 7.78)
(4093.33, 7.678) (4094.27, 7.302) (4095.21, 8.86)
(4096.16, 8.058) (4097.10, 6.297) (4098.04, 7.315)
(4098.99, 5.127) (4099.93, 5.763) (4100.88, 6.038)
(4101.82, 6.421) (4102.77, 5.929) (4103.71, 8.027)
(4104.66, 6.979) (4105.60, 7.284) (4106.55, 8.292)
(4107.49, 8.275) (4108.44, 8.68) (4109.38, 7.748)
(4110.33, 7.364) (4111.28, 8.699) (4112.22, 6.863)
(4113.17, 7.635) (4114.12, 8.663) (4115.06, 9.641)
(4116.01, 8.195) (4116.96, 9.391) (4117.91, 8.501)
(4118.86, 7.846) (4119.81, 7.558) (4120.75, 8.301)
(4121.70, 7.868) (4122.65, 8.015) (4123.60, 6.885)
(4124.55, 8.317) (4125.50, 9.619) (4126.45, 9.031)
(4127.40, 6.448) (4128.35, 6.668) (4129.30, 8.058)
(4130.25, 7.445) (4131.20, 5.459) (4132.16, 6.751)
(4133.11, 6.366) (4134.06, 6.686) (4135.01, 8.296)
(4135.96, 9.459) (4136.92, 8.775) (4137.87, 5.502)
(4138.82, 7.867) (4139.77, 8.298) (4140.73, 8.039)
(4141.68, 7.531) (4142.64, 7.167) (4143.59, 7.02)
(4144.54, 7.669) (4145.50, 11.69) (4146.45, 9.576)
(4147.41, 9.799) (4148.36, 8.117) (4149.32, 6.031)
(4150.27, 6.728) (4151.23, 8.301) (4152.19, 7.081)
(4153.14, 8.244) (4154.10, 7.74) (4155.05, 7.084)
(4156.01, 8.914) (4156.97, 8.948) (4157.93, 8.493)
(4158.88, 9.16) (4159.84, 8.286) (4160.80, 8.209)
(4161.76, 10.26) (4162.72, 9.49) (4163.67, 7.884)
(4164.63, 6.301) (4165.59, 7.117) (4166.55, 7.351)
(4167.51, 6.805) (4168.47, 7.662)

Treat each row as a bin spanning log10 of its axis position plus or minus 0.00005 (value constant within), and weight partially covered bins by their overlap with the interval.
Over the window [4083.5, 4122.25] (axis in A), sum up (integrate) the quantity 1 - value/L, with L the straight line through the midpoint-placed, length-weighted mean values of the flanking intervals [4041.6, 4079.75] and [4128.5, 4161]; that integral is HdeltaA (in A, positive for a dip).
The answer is -0.3 A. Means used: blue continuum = 7.79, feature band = 7.9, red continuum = 7.89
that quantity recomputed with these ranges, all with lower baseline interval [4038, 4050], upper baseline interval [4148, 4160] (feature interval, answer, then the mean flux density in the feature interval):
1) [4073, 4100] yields 1.2 A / 7.85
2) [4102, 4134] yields 1.3 A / 7.75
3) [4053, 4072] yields 1.4 A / 7.74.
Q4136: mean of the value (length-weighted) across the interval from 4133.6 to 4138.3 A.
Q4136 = 7.77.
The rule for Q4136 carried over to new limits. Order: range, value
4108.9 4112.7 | 7.68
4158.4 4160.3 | 8.75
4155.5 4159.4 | 8.85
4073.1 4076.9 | 6.8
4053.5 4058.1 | 8.25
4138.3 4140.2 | 8.04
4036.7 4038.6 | 8.47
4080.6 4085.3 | 7.73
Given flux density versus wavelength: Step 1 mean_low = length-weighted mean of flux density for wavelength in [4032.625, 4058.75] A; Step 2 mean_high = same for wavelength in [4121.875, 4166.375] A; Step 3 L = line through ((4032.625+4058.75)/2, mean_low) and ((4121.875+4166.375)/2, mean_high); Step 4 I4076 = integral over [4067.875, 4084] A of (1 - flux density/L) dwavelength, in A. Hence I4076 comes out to 0.2 A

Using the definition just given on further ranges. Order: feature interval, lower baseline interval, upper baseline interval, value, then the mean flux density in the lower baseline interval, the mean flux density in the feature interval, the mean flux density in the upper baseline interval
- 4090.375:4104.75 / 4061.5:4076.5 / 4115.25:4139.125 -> 0.7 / 7.69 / 7.32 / 7.75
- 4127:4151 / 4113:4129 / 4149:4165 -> 1.4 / 8.16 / 7.67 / 8.1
